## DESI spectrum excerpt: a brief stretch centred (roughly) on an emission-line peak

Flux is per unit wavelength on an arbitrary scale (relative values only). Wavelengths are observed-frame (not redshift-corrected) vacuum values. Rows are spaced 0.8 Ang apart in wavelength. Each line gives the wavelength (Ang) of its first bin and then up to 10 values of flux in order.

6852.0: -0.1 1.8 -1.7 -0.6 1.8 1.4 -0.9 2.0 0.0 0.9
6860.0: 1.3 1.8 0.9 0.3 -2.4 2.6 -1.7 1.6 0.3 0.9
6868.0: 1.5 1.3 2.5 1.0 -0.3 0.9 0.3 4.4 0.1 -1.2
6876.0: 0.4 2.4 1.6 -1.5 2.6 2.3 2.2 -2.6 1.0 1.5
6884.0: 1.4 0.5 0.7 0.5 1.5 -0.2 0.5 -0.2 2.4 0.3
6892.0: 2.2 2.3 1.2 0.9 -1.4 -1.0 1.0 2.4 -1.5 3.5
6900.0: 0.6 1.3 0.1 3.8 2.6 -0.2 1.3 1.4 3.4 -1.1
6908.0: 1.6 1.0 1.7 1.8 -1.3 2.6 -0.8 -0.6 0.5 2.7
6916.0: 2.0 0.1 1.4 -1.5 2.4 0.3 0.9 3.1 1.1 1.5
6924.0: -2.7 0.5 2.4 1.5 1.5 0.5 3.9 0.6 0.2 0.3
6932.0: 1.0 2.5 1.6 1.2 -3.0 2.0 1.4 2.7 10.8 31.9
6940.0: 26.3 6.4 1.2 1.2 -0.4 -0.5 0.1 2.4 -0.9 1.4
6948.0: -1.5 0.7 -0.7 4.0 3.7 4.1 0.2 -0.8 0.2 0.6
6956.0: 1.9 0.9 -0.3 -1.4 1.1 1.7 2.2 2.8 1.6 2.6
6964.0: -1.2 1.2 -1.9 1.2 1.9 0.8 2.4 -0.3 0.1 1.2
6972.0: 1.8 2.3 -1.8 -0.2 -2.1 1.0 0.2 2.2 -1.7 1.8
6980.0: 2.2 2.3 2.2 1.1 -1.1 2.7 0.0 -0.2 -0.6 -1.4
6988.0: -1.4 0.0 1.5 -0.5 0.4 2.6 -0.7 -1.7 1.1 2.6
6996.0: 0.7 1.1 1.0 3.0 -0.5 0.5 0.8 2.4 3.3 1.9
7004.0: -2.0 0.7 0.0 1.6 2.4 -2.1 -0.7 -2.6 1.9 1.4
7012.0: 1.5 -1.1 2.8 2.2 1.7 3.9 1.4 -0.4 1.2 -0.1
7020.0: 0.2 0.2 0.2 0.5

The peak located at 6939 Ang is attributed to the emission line Halpha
